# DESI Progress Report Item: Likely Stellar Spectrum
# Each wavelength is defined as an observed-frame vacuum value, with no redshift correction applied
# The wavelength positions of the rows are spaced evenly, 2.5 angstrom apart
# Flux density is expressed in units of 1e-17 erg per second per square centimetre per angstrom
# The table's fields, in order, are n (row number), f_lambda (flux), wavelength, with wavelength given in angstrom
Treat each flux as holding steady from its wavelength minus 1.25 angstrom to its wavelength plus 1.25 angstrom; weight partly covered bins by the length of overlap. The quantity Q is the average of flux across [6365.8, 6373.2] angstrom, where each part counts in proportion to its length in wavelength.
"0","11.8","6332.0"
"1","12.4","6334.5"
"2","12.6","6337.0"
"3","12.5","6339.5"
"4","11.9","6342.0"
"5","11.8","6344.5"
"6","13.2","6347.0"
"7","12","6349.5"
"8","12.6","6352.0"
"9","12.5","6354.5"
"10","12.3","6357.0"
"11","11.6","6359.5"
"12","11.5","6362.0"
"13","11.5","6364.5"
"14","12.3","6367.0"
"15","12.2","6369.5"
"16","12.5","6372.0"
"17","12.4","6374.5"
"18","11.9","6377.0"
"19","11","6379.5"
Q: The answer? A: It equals 12.3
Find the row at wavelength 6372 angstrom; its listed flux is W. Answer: 12.5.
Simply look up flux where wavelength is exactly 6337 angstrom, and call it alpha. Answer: 12.6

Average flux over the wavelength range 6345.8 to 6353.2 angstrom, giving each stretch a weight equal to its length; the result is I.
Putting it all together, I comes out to 12.6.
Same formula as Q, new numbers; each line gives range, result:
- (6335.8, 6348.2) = 12.4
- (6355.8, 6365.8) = 11.7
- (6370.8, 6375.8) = 12.4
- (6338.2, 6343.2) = 12.2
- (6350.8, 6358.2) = 12.5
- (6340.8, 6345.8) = 11.9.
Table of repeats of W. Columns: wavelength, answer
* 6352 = 12.6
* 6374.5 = 12.4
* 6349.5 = 12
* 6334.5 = 12.4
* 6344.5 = 11.8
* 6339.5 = 12.5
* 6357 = 12.3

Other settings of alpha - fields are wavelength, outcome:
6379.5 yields 11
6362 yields 11.5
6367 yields 12.3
